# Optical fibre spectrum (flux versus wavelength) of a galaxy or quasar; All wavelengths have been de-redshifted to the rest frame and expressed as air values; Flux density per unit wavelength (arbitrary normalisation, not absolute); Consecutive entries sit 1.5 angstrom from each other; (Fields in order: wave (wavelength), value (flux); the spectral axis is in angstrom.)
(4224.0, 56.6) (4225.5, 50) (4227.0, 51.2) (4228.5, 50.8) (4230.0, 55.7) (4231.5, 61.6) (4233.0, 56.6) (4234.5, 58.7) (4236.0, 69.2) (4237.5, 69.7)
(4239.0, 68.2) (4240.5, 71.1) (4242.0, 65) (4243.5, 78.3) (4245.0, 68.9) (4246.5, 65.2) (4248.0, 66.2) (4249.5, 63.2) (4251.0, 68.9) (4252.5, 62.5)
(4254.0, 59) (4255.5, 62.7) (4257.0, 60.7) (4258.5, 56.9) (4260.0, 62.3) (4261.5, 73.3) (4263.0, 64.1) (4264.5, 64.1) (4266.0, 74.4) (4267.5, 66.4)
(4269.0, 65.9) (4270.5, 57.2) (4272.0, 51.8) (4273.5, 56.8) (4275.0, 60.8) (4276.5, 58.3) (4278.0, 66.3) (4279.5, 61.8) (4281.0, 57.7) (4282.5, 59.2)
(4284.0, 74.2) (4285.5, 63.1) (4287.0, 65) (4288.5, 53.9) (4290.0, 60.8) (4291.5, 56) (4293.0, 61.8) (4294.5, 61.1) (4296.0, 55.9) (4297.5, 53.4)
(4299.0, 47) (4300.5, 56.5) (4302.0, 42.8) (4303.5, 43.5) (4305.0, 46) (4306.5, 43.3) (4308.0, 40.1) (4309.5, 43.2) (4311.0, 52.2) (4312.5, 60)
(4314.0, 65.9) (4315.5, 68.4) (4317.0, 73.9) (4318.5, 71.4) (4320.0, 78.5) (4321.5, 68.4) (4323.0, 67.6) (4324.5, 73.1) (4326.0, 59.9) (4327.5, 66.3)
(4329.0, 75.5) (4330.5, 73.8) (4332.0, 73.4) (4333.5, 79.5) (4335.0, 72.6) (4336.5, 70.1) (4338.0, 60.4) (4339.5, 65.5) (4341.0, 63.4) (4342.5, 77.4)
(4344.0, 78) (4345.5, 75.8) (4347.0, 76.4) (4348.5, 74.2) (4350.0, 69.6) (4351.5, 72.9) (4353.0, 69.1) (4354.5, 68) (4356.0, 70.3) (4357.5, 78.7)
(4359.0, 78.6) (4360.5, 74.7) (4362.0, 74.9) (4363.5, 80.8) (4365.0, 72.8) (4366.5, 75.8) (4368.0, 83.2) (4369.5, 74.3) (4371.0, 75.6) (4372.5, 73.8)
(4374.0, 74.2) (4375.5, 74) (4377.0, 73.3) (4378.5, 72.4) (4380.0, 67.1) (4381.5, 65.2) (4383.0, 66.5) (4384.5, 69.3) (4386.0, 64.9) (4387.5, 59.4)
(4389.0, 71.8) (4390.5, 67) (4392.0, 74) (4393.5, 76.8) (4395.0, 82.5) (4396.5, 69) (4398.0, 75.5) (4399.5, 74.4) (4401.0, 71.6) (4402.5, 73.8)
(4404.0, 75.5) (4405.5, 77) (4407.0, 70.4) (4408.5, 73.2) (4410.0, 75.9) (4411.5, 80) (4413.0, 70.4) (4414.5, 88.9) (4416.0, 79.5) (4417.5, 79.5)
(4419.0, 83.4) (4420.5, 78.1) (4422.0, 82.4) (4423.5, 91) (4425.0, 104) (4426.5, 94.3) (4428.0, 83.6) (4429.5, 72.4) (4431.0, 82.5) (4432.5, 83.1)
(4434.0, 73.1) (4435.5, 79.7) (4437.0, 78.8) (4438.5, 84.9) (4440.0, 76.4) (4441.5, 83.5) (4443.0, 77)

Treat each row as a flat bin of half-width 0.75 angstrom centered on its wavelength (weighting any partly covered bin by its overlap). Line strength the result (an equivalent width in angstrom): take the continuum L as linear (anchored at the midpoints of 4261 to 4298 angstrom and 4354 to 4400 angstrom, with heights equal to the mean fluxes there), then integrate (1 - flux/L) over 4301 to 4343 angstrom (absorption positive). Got 2.16 angstrom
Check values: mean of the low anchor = 61.7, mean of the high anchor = 72.9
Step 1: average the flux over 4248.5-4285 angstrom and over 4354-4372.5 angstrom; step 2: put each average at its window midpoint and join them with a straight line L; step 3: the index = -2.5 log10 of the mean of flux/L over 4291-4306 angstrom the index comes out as 0.27 mag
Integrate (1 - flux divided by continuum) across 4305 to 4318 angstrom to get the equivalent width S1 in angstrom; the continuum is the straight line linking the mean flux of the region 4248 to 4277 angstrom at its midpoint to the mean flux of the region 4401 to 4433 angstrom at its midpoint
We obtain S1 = 2.4 angstrom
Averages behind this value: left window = 62.7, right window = 80.7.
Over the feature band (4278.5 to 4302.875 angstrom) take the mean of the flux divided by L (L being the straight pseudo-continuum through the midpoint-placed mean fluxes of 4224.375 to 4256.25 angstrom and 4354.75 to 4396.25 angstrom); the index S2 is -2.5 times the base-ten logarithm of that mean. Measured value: 0.15 mag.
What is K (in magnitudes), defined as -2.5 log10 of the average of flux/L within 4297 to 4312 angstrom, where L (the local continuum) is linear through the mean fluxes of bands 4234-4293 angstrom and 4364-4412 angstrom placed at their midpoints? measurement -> 0.38 mag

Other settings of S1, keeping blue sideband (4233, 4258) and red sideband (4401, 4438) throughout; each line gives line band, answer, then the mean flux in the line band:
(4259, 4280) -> 1.4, 63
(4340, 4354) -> 0.3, 72.8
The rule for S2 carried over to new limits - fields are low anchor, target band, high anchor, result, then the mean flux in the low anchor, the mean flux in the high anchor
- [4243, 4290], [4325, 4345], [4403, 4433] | 0.01 mag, 63.4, 81.2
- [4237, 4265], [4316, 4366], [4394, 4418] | -0.01 mag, 65.8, 76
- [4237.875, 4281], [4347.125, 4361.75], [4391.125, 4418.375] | -0.02 mag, 64.2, 76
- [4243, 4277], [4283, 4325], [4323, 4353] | 0.16 mag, 63.8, 71.3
